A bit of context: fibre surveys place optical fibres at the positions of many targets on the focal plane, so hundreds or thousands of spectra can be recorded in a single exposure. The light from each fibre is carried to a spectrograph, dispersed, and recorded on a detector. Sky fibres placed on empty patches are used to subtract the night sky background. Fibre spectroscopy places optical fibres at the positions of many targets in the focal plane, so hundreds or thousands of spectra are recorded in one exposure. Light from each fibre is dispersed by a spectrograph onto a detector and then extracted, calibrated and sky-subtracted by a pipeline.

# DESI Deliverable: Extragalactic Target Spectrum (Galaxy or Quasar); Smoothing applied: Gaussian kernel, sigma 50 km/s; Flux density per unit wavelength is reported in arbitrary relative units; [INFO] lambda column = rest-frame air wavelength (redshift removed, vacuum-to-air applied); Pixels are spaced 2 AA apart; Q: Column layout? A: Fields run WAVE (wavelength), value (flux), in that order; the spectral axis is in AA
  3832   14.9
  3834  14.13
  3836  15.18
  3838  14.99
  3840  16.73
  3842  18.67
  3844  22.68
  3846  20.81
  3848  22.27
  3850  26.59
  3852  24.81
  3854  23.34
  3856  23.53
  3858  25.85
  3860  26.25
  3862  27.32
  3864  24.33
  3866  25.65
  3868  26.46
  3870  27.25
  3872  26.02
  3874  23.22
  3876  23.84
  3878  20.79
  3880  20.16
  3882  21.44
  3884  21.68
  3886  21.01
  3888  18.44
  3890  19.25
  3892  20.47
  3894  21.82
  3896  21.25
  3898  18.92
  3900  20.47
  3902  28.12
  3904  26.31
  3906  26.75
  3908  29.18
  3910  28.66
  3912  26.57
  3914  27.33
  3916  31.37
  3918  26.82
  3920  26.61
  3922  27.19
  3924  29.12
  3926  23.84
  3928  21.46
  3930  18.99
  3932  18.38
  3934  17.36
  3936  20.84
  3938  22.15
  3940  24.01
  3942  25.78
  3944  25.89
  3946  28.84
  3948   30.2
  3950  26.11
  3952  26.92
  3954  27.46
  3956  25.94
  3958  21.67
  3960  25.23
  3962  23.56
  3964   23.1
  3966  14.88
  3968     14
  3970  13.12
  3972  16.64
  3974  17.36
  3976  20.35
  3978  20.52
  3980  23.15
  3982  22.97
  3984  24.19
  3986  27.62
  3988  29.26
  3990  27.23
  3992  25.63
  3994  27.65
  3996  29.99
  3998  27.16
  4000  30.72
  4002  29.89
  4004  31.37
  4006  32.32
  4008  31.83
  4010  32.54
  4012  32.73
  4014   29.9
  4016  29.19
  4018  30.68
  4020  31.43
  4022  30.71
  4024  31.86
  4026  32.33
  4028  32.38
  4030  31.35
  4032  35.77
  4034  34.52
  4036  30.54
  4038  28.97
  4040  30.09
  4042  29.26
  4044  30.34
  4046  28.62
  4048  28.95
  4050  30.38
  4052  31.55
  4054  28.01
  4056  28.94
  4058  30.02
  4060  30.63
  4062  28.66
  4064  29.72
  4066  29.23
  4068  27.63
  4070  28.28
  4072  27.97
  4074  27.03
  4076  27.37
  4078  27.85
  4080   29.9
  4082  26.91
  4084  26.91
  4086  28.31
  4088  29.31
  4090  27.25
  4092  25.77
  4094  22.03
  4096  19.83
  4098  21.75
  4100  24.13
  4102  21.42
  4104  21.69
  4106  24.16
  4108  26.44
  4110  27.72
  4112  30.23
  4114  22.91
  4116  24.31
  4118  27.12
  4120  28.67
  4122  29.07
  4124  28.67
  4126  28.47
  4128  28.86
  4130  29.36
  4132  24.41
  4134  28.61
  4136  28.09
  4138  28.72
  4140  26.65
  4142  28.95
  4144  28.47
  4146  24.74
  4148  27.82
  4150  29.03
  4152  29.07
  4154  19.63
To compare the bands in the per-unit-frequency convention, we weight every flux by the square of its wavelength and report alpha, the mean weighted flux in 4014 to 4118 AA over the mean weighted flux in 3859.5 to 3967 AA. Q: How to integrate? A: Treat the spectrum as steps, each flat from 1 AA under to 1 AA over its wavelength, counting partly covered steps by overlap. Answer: 1.26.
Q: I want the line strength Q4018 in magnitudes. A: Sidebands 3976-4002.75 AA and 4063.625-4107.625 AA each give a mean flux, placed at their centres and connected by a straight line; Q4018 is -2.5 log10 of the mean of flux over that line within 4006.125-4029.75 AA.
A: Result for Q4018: -0.20 mag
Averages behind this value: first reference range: 26.3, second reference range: 26.1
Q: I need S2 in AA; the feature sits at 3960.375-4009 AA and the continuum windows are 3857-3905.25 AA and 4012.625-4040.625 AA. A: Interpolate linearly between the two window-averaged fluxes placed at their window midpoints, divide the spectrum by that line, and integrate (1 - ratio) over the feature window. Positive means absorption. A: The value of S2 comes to 8.05 AA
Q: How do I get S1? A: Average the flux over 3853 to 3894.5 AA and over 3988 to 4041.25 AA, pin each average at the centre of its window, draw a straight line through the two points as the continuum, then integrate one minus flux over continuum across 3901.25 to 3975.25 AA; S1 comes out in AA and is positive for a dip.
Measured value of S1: 7.04 AA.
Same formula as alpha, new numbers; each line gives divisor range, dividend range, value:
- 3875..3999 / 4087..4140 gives 1.21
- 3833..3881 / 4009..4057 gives 1.50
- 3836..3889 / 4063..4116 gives 1.29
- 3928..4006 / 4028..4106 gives 1.23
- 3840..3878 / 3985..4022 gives 1.33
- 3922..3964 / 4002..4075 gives 1.32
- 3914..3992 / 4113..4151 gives 1.28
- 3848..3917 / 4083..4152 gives 1.23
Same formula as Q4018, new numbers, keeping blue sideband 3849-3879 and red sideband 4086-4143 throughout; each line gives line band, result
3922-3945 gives 0.119 mag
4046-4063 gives -0.141 mag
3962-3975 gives 0.438 mag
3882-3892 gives 0.234 mag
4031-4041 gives -0.230 mag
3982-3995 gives -0.041 mag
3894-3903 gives 0.140 mag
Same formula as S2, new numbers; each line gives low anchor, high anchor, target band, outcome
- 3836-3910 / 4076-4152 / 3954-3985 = 4.8 AA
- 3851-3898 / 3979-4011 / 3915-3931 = -0.3 AA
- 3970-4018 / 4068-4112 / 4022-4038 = -3.6 AA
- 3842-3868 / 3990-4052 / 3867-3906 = 4.4 AA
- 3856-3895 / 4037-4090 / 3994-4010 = -2.0 AA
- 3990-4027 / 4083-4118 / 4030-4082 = -3.7 AA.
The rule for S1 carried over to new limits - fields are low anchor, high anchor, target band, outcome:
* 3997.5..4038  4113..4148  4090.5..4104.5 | 3.0 AA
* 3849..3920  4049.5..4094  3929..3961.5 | 2.0 AA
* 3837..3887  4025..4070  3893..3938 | 1.3 AA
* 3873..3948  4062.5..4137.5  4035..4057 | -3.2 AA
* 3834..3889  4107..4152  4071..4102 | 0.9 AA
